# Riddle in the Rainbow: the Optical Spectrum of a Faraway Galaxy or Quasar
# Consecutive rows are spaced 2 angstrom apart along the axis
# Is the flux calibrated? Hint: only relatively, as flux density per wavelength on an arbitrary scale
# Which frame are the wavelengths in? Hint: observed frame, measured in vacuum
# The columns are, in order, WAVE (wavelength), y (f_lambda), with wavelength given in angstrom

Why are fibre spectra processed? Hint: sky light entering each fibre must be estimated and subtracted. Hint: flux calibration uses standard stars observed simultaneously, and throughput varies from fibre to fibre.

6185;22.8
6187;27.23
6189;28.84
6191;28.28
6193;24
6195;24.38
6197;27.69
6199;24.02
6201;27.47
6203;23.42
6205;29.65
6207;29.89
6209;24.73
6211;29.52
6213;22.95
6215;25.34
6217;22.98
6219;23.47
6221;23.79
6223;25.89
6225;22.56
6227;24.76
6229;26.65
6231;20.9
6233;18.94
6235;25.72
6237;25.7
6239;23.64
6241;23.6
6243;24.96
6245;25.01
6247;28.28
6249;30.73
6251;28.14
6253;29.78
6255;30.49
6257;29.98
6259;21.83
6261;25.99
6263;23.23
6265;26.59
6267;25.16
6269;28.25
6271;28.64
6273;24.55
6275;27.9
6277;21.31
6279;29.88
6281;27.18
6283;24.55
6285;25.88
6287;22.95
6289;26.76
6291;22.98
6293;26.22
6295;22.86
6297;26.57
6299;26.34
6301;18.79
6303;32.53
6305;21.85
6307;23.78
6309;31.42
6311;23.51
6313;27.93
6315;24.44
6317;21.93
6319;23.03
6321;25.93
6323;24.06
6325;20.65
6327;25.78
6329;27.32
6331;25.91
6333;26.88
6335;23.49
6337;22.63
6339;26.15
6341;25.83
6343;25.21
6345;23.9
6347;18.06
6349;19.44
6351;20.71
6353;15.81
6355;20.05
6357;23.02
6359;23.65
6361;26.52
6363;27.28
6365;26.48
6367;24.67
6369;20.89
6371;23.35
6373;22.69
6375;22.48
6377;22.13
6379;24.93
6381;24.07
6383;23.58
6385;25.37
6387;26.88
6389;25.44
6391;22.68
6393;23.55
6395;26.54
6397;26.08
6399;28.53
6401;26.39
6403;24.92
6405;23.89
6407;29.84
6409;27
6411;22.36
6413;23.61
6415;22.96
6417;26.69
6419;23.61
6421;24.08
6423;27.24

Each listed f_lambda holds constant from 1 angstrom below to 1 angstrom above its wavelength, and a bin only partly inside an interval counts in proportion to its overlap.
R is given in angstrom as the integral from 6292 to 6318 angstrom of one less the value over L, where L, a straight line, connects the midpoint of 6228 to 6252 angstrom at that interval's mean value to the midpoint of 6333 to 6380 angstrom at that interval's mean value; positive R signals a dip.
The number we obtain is -1.32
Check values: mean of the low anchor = 25.2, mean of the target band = 25.2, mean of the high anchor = 23.1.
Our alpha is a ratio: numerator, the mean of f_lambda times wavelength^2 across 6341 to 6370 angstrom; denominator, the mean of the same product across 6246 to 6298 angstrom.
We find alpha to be 0.88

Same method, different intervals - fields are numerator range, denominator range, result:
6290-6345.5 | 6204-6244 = 1.04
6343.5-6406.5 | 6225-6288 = 0.96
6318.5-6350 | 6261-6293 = 0.95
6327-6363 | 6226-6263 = 0.94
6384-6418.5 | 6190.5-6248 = 1.07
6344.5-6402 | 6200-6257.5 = 0.96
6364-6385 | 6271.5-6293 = 0.95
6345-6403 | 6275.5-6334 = 0.96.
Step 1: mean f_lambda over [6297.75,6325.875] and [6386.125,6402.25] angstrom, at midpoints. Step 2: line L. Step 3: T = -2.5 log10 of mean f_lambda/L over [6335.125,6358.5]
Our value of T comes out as 0.147 mag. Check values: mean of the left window 24.8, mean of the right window 25.7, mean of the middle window 22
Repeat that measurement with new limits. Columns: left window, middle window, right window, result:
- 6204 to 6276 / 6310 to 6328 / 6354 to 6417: 0.05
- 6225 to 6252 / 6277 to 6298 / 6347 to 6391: -0.04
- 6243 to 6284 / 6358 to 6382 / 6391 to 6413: 0.08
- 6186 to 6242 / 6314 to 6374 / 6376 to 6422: 0.07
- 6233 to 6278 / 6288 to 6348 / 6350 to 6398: 0.01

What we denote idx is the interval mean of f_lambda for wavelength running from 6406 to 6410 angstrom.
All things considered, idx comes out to 28.4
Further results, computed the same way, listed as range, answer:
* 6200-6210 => 27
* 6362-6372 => 24.5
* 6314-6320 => 23.1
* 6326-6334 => 26.5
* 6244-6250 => 28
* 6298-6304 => 25.9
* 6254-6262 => 27.1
